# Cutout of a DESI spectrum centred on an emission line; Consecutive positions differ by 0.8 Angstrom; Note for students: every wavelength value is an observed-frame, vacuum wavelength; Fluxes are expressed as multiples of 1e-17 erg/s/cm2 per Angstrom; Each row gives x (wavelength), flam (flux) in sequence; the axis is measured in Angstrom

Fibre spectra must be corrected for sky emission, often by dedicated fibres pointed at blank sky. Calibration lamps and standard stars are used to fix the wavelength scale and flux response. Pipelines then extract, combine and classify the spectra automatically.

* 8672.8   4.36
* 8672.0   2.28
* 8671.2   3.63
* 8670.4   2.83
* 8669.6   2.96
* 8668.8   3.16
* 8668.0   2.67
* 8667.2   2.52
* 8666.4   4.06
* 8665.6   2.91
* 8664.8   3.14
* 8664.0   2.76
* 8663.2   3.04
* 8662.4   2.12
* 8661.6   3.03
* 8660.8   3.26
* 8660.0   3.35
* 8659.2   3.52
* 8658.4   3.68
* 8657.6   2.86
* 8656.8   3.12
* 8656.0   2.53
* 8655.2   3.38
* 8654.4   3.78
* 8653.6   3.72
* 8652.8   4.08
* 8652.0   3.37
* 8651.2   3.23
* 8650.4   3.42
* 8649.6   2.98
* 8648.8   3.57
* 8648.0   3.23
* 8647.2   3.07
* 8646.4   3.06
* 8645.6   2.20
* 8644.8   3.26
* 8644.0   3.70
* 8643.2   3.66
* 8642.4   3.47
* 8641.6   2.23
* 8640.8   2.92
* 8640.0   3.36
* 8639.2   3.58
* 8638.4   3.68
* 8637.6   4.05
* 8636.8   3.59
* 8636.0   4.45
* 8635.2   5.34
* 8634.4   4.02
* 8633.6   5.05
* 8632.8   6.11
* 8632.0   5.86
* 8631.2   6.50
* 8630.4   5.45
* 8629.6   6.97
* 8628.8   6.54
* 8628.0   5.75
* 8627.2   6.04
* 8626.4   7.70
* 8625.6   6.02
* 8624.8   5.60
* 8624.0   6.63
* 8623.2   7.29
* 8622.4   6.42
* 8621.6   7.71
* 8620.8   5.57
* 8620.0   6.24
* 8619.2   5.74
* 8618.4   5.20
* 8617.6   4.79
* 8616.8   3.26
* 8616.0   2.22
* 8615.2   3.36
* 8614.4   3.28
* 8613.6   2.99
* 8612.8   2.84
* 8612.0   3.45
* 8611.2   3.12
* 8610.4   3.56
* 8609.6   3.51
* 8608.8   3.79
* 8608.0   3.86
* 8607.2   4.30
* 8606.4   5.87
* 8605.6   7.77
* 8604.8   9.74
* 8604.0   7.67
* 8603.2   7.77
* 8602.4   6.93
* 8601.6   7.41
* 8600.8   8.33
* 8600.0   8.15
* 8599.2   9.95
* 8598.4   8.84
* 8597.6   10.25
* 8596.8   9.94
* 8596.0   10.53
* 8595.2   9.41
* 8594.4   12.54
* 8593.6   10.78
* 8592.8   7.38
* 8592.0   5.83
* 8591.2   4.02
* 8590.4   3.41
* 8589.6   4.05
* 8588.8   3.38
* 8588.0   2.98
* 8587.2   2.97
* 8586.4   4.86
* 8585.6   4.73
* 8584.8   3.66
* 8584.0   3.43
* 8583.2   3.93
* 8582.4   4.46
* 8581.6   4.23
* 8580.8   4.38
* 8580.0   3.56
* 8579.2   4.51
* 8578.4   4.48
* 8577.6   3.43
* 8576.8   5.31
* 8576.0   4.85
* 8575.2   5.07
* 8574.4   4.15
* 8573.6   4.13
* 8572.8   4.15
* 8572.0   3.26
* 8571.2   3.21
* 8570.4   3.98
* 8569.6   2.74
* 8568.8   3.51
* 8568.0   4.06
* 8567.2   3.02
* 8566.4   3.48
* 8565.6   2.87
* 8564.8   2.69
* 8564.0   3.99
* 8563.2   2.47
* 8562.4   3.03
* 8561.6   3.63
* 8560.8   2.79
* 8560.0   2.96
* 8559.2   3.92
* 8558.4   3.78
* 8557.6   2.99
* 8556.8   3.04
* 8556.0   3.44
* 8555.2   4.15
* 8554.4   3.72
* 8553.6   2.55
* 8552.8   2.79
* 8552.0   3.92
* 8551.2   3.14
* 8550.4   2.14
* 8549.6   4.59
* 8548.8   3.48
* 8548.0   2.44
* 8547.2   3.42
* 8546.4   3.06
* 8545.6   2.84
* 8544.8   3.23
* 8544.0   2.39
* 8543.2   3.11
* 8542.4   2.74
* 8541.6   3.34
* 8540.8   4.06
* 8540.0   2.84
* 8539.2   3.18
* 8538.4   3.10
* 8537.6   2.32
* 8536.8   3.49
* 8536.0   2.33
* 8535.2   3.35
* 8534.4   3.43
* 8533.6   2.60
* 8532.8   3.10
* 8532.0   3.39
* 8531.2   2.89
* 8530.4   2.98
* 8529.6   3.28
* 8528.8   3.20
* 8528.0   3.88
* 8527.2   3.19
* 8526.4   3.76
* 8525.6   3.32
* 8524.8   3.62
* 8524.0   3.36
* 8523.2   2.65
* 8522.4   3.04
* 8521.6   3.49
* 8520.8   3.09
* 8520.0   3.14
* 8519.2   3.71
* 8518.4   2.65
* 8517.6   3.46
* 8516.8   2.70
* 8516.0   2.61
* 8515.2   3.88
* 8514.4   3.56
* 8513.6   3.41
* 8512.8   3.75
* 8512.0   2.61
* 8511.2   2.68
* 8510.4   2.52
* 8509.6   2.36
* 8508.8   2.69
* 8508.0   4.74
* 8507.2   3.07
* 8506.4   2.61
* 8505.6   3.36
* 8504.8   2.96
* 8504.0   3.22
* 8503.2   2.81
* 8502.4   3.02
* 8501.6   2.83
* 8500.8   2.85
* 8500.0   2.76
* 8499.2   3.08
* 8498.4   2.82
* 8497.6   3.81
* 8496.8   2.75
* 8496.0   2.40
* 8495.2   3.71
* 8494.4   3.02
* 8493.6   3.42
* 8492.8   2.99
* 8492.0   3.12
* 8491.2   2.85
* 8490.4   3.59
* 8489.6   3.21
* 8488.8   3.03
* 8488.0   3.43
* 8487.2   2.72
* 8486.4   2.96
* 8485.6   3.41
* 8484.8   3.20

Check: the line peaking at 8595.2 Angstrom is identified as Halpha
